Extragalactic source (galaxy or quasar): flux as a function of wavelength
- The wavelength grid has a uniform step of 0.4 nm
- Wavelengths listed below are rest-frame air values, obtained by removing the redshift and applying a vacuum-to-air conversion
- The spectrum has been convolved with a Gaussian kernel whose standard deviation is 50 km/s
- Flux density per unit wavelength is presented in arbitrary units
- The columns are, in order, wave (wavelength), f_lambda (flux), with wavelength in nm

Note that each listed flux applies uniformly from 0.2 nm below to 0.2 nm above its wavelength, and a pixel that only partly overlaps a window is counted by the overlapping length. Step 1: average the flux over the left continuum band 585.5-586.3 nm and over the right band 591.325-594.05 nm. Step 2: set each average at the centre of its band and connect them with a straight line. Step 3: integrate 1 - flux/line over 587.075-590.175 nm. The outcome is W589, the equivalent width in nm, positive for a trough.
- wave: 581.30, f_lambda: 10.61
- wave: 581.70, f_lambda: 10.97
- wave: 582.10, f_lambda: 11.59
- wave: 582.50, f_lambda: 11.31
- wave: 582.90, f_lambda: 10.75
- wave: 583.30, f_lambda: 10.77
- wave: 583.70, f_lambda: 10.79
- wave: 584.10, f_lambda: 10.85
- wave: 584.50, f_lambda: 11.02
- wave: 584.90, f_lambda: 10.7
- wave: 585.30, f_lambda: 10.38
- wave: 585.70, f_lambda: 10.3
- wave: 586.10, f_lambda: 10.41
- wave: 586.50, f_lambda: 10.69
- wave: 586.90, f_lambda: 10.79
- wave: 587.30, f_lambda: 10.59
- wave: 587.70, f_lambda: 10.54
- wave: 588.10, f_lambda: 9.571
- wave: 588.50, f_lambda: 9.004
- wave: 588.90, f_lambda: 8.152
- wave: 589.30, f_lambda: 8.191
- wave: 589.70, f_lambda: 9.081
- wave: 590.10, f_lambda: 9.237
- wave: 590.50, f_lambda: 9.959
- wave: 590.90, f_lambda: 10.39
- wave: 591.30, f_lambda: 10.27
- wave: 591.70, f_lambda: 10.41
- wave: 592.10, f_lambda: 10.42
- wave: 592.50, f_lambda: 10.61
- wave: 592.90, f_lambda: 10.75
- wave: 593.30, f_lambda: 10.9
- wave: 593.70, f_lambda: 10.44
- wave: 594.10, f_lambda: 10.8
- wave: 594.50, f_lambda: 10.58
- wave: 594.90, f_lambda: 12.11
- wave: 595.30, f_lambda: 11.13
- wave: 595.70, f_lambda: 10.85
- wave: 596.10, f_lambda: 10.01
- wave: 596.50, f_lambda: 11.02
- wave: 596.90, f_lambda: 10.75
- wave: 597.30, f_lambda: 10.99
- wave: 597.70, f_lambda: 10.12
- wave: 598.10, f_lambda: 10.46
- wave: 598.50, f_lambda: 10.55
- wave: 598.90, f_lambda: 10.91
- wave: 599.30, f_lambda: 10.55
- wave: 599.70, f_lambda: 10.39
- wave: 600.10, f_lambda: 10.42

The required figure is 0.336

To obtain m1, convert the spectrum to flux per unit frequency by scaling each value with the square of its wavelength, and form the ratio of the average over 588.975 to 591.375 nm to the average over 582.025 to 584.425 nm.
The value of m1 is 0.9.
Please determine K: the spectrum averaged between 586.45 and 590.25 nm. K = 9.55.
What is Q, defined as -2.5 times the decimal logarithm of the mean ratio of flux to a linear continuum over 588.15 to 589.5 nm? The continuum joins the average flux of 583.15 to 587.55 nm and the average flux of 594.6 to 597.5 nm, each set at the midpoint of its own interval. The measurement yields 0.25 mag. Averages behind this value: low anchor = 10.7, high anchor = 11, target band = 8.57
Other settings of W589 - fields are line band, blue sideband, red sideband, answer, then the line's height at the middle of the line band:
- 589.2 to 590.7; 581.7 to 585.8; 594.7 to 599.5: 0.229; 10.8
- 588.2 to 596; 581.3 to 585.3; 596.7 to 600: 0.406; 10.7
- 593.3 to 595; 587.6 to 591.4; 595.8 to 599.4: -0.138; 10.1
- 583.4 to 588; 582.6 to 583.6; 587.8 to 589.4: -0.344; 9.9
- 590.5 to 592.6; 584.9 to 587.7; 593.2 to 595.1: 0.089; 10.8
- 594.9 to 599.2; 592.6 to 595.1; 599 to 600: -0.022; 10.7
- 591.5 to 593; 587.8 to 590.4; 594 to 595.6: -0.051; 10.2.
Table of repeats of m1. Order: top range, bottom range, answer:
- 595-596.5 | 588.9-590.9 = 1.20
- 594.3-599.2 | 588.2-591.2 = 1.20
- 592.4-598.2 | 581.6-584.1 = 1.02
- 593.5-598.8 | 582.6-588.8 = 1.07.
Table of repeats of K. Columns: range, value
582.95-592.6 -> 10.1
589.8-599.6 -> 10.6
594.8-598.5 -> 10.8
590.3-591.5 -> 10.2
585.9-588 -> 10.6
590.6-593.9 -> 10.5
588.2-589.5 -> 8.54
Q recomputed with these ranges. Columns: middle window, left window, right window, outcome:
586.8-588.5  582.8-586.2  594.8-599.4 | 0.053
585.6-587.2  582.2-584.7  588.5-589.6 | -0.104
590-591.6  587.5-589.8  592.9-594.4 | -0.027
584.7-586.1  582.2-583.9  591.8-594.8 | 0.044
